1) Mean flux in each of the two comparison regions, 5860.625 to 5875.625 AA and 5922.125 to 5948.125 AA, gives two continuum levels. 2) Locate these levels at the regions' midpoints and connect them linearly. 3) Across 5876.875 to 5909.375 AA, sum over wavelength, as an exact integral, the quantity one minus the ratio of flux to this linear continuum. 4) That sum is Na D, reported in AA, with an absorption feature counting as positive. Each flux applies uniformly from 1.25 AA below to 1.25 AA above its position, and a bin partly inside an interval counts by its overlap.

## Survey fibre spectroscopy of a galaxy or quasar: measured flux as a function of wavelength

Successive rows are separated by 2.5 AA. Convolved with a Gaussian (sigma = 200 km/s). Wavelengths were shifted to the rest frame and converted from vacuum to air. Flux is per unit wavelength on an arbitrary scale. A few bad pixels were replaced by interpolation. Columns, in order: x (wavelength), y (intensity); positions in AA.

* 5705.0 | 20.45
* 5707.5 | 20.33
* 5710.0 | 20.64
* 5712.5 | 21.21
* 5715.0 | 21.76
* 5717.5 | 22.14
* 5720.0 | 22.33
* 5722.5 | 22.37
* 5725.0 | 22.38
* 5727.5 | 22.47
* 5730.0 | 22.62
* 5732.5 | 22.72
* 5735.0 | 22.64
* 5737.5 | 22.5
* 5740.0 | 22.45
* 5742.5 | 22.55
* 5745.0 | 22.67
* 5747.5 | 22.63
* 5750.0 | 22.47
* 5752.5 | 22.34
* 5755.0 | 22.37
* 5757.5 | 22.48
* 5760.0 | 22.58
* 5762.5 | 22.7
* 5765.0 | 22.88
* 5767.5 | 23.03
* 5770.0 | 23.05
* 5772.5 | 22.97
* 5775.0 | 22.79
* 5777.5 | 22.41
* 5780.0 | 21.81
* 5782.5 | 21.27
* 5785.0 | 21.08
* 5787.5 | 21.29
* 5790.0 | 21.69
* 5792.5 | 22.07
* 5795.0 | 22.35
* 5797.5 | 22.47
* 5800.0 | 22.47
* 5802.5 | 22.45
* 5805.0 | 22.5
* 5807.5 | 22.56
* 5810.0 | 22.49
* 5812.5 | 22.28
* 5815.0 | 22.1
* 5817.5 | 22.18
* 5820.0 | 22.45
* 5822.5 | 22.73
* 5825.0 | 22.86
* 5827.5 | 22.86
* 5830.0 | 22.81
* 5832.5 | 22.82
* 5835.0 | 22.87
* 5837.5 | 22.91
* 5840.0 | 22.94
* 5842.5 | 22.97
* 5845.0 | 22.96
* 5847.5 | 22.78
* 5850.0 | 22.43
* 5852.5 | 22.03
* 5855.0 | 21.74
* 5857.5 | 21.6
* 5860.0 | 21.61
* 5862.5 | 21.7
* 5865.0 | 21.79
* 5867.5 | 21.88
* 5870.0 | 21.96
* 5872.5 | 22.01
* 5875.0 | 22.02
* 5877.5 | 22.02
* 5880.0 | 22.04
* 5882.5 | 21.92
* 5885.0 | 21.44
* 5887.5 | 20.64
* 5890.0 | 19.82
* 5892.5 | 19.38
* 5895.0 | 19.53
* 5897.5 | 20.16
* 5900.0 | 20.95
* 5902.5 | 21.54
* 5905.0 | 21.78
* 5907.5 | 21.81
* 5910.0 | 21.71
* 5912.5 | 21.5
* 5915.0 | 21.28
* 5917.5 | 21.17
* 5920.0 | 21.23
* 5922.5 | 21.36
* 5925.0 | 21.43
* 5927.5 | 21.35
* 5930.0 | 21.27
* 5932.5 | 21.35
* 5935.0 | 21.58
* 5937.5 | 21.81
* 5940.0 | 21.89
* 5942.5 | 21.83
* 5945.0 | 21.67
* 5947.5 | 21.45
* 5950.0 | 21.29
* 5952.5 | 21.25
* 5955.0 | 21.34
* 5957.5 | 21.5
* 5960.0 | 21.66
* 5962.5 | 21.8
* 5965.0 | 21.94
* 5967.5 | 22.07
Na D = 1.1 AA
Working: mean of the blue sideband 21.9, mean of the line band 21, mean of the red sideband 21.6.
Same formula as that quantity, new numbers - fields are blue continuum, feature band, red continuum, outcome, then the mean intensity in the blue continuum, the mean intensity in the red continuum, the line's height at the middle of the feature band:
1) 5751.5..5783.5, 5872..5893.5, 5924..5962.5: 0.6 AA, 22.5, 21.5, 21.9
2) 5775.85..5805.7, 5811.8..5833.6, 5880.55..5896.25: -1.1 AA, 22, 20.5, 21.5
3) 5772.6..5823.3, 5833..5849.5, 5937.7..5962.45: -0.7 AA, 22.2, 21.6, 22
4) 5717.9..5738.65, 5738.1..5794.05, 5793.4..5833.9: 0.4 AA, 22.5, 22.5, 22.5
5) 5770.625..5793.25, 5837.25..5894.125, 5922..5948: -0.2 AA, 22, 21.6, 21.7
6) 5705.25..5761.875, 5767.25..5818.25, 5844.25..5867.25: -0.3 AA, 22.2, 22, 22.1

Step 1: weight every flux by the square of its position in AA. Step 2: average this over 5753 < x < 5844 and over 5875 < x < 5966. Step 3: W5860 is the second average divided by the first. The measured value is 0.99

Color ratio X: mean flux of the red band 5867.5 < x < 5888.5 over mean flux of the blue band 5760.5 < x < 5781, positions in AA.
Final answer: 0.96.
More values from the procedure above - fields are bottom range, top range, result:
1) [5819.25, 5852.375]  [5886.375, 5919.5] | 0.92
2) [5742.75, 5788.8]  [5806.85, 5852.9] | 1.01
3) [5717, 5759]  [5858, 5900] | 0.94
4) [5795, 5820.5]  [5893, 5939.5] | 0.95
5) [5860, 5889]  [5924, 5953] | 0.99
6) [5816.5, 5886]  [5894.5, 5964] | 0.96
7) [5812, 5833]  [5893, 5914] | 0.93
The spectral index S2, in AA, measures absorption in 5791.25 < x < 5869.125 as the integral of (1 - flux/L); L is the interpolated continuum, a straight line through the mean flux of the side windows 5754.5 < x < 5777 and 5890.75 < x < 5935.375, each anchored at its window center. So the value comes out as -1.30 AA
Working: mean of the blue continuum 22.8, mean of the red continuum 21.1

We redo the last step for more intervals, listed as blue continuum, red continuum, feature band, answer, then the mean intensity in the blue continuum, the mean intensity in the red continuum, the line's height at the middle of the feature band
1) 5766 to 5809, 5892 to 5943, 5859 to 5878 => -0.2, 22.3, 21.3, 21.6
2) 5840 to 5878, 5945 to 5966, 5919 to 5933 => 0.2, 22.1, 21.5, 21.7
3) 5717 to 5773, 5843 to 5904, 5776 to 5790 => 0.4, 22.6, 21.5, 22.3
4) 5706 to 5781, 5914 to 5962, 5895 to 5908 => 0.3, 22.3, 21.5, 21.6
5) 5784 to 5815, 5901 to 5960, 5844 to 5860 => -0.2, 22.1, 21.5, 21.9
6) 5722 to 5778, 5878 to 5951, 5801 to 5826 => -0.4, 22.6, 21.3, 22.1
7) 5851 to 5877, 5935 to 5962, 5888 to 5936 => 1.4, 21.8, 21.6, 21.7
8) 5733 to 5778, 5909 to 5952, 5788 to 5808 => 0.1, 22.6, 21.5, 22.4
